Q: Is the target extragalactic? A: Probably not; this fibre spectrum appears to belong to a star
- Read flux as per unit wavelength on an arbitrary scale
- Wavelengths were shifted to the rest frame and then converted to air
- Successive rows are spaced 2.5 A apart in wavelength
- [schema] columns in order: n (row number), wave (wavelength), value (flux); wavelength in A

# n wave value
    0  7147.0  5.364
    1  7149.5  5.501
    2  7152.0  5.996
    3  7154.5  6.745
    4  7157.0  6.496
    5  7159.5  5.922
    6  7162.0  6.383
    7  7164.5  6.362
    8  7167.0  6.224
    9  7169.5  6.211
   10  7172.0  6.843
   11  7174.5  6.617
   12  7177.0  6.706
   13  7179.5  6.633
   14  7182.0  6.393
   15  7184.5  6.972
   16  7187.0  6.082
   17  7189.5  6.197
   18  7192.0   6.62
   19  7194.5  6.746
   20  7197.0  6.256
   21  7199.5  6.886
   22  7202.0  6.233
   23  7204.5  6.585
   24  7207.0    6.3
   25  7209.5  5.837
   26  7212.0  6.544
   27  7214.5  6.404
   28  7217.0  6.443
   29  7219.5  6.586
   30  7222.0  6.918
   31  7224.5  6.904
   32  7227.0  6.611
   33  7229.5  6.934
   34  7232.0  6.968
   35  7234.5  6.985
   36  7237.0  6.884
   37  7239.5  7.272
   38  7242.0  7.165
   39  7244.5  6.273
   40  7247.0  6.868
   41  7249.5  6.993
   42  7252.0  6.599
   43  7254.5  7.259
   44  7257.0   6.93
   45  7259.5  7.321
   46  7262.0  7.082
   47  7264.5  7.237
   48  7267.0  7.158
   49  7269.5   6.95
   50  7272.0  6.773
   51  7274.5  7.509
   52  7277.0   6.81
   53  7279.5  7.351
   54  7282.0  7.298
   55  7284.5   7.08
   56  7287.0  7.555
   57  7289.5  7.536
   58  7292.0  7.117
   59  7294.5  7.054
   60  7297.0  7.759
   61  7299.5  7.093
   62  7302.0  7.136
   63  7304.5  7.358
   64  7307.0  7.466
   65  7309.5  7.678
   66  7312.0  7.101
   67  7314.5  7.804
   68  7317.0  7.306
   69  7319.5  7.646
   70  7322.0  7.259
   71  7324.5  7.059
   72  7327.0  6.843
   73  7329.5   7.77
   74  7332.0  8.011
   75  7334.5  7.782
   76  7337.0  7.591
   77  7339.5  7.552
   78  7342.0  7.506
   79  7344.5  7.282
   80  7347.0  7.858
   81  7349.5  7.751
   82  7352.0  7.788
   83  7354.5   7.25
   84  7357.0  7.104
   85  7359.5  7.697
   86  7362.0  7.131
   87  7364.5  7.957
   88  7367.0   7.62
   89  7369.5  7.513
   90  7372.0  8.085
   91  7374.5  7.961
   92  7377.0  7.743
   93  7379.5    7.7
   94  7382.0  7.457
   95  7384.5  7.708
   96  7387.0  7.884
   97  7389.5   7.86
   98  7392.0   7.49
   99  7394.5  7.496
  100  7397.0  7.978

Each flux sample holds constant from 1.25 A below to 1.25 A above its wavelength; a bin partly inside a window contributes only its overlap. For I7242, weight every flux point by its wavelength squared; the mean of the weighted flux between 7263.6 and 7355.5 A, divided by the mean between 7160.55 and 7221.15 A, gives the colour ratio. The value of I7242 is 1.18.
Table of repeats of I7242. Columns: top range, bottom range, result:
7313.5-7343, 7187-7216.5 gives 1.21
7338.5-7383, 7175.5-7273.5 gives 1.17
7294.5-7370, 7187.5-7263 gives 1.15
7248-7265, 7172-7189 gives 1.10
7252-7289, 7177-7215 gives 1.13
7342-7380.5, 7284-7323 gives 1.05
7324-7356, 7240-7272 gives 1.11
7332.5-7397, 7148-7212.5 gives 1.26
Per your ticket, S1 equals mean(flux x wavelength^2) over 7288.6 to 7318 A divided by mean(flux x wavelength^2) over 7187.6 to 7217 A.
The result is 1.18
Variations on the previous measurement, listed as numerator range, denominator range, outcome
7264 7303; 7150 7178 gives 1.17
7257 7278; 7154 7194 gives 1.13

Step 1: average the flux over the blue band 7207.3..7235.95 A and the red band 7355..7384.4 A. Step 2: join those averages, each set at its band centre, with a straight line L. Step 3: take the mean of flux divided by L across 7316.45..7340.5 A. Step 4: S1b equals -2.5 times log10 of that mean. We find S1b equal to -0.02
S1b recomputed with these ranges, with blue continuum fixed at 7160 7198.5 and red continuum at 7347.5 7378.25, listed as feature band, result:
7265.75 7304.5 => -0.01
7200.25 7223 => 0.04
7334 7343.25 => -0.02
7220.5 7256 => -0.01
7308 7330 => 0.00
